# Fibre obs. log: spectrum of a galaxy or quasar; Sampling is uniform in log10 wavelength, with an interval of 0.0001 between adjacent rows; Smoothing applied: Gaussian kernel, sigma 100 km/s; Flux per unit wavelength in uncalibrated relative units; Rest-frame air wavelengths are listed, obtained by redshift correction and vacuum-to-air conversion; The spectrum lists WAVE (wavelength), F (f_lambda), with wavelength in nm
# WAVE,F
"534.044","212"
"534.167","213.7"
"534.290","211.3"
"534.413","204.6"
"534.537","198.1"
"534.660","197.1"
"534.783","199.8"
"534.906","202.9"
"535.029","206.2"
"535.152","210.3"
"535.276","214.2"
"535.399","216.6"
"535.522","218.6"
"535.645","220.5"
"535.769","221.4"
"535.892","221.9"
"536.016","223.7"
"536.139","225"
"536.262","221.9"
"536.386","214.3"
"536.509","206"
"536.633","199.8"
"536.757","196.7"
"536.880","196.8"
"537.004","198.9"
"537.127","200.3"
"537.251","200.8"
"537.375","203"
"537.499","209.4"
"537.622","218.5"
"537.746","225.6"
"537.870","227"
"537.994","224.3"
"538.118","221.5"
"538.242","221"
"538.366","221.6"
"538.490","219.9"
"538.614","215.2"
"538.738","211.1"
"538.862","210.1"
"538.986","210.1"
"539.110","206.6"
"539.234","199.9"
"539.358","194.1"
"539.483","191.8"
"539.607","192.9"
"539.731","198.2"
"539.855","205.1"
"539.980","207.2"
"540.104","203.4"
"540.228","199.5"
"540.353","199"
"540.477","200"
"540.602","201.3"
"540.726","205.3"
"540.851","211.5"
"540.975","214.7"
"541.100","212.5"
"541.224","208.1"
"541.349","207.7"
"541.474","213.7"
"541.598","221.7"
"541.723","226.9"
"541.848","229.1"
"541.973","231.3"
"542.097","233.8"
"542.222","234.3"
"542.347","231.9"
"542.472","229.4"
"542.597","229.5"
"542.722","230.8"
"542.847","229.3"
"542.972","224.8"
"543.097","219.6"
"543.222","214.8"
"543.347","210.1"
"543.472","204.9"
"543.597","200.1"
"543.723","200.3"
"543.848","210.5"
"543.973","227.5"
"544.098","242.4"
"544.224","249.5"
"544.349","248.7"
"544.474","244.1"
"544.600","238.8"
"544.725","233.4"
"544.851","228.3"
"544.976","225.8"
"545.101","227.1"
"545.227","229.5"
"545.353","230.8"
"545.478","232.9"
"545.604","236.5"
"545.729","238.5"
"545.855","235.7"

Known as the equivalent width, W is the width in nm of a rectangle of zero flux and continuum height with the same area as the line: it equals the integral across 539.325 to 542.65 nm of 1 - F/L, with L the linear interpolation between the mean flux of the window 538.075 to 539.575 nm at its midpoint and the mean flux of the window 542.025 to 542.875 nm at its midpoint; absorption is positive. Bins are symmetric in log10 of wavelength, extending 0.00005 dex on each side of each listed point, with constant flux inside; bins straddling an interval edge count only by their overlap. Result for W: 0.15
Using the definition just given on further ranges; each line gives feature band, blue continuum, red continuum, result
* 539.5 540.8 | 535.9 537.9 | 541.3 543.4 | 0.11 nm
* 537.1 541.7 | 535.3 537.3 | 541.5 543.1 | 0.23 nm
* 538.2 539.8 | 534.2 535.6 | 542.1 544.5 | 0.07 nm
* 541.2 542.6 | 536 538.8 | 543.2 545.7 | -0.02 nm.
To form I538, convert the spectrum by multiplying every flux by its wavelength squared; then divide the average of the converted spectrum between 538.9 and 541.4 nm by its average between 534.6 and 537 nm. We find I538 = 0.98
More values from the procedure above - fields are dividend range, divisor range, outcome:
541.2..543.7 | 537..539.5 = 1.06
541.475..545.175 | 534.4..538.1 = 1.10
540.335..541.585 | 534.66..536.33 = 0.99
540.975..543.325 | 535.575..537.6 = 1.08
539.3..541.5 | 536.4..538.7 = 0.97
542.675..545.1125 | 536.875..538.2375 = 1.09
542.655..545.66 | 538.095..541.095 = 1.12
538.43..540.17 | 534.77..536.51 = 0.96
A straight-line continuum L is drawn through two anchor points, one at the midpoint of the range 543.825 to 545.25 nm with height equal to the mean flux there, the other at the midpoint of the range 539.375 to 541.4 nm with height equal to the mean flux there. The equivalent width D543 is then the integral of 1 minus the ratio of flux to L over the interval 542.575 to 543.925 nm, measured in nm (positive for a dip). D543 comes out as 0.05 nm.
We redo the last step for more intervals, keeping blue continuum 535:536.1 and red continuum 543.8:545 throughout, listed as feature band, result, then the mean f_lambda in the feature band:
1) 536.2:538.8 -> 0.111 nm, 212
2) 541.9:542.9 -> 0.001 nm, 231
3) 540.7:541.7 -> 0.071 nm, 213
